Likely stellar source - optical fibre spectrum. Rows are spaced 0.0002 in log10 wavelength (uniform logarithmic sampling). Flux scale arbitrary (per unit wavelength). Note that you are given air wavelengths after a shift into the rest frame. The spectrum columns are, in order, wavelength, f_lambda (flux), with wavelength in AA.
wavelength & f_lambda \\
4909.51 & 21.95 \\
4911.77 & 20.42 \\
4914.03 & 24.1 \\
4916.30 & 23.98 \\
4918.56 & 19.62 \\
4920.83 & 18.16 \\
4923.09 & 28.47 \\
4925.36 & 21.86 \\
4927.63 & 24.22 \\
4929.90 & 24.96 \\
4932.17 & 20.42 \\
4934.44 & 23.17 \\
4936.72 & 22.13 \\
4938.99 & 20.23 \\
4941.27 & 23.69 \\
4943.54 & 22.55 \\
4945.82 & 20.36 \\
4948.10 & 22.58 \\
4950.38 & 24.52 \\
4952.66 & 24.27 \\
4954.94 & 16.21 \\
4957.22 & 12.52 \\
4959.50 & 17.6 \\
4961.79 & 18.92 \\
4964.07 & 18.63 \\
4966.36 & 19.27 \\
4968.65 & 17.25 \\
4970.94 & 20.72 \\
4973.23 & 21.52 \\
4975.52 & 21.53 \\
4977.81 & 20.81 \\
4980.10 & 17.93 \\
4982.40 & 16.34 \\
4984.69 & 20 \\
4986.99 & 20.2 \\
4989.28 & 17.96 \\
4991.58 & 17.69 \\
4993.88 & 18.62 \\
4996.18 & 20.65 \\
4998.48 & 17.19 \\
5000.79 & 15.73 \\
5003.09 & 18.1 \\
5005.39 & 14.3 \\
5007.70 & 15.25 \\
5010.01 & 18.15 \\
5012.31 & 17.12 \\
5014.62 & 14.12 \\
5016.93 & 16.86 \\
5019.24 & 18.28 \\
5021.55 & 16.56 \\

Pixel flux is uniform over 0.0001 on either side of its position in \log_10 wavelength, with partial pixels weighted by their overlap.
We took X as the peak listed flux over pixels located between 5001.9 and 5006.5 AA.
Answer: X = 18.1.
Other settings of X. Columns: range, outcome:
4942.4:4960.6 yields 24.52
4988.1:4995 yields 18.62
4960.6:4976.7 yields 21.53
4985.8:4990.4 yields 20.2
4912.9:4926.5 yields 28.47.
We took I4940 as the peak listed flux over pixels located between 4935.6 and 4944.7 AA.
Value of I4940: 23.69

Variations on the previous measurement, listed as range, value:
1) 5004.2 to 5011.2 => 18.15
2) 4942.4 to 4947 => 22.55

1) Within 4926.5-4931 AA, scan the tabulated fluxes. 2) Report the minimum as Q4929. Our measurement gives 24.22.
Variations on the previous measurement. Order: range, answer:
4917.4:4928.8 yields 18.16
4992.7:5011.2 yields 14.3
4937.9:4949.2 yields 20.23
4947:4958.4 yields 12.52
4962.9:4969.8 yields 17.25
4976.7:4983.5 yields 16.34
